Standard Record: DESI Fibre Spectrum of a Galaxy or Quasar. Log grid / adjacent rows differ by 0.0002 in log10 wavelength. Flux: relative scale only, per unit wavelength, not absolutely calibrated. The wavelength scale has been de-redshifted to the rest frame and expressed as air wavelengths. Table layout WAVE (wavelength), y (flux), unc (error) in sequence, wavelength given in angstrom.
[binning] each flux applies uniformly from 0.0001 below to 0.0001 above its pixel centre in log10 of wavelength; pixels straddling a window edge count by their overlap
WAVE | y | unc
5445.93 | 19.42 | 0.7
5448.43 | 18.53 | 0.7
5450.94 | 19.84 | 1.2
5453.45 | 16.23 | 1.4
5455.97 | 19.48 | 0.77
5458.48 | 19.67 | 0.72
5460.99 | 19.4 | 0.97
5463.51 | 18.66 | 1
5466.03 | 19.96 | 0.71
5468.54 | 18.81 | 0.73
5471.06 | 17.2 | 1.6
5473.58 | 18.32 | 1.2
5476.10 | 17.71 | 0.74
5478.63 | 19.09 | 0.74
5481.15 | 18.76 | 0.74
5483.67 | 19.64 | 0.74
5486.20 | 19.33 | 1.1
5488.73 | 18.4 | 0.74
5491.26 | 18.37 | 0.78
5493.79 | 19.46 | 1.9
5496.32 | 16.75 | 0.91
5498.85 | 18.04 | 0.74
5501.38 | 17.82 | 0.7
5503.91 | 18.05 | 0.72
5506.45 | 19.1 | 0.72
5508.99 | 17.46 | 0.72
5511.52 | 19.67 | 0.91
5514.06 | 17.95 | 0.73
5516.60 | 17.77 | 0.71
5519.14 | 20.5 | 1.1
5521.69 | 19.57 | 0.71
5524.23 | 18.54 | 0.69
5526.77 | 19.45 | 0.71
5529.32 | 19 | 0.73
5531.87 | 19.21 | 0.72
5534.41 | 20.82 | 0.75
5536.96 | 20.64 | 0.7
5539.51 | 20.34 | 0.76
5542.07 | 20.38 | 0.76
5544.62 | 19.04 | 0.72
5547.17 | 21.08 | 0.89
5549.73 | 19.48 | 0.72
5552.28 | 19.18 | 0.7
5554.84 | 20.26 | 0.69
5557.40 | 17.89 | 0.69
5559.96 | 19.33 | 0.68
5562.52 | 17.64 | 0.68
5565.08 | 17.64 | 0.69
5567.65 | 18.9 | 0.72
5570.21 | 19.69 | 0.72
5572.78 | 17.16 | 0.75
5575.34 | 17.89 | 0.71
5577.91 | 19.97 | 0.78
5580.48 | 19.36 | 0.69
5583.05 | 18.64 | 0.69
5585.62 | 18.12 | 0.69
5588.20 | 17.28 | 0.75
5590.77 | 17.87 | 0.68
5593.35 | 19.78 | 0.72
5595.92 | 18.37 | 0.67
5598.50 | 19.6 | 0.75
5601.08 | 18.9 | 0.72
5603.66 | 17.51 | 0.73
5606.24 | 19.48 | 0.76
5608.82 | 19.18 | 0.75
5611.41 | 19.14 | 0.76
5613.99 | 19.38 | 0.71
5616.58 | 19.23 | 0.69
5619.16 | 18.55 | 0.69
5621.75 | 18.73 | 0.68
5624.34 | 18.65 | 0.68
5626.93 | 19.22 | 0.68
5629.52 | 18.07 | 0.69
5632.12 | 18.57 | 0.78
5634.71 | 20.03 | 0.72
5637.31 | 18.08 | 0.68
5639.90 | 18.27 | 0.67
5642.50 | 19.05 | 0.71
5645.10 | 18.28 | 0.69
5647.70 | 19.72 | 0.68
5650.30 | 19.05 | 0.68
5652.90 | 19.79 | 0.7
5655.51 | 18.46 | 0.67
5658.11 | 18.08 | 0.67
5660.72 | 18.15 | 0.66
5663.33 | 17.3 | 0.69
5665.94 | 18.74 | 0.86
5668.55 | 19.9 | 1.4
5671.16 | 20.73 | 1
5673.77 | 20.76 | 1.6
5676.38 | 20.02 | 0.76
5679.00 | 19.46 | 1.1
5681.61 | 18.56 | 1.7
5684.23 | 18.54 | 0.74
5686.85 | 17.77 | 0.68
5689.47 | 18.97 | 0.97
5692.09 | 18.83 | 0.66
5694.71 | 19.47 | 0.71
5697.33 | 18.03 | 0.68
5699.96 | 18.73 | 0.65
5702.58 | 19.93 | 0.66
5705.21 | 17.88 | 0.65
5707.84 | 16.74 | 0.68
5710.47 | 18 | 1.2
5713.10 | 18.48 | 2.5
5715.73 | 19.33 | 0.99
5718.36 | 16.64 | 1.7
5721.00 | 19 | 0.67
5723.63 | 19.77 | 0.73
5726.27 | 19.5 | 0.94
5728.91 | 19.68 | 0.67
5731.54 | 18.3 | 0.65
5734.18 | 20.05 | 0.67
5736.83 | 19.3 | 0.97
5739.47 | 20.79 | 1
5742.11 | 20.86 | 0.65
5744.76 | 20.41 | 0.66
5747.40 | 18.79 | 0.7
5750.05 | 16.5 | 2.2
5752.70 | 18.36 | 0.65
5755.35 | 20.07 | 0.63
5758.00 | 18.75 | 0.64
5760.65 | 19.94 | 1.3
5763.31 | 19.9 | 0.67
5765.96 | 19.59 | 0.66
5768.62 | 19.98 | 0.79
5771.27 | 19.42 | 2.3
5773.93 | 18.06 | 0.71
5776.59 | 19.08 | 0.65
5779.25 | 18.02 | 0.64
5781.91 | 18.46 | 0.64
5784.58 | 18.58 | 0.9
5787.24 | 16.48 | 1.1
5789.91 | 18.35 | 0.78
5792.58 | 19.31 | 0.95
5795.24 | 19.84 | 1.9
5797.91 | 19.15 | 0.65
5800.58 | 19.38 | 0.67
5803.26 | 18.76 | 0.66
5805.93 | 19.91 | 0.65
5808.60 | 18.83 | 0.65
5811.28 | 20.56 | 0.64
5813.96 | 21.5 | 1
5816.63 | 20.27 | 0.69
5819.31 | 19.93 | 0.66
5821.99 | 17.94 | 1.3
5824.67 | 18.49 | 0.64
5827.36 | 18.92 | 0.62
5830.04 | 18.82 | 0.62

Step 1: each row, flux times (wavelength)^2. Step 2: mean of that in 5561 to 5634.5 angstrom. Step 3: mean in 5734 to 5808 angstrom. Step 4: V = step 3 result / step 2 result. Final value 1.1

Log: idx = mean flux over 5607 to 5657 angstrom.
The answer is 18.9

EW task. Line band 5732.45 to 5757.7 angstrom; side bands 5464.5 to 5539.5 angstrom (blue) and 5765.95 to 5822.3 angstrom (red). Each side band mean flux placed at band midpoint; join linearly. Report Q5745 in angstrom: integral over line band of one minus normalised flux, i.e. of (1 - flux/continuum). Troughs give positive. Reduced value -0.4 angstrom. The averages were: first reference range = 18.8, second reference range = 19.2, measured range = 19.4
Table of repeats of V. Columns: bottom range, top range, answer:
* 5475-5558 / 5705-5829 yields 1.09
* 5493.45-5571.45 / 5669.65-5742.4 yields 1.06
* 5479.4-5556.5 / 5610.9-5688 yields 1.04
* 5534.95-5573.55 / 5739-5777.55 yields 1.08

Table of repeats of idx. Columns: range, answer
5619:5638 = 18.8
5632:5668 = 18.7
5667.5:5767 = 19.1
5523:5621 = 19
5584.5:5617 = 18.7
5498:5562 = 19.2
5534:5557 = 20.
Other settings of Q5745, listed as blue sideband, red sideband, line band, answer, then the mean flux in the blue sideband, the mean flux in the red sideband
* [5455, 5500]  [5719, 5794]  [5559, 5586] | 0.4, 18.7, 19.1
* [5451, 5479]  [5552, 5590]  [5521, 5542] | -1.3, 18.6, 18.6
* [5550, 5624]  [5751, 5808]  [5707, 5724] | 0.6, 18.7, 19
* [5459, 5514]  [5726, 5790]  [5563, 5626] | 0.3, 18.6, 19.1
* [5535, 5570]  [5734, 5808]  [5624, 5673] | 1.0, 19.4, 19.1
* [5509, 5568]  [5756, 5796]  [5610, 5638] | 0.4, 19.3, 18.9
